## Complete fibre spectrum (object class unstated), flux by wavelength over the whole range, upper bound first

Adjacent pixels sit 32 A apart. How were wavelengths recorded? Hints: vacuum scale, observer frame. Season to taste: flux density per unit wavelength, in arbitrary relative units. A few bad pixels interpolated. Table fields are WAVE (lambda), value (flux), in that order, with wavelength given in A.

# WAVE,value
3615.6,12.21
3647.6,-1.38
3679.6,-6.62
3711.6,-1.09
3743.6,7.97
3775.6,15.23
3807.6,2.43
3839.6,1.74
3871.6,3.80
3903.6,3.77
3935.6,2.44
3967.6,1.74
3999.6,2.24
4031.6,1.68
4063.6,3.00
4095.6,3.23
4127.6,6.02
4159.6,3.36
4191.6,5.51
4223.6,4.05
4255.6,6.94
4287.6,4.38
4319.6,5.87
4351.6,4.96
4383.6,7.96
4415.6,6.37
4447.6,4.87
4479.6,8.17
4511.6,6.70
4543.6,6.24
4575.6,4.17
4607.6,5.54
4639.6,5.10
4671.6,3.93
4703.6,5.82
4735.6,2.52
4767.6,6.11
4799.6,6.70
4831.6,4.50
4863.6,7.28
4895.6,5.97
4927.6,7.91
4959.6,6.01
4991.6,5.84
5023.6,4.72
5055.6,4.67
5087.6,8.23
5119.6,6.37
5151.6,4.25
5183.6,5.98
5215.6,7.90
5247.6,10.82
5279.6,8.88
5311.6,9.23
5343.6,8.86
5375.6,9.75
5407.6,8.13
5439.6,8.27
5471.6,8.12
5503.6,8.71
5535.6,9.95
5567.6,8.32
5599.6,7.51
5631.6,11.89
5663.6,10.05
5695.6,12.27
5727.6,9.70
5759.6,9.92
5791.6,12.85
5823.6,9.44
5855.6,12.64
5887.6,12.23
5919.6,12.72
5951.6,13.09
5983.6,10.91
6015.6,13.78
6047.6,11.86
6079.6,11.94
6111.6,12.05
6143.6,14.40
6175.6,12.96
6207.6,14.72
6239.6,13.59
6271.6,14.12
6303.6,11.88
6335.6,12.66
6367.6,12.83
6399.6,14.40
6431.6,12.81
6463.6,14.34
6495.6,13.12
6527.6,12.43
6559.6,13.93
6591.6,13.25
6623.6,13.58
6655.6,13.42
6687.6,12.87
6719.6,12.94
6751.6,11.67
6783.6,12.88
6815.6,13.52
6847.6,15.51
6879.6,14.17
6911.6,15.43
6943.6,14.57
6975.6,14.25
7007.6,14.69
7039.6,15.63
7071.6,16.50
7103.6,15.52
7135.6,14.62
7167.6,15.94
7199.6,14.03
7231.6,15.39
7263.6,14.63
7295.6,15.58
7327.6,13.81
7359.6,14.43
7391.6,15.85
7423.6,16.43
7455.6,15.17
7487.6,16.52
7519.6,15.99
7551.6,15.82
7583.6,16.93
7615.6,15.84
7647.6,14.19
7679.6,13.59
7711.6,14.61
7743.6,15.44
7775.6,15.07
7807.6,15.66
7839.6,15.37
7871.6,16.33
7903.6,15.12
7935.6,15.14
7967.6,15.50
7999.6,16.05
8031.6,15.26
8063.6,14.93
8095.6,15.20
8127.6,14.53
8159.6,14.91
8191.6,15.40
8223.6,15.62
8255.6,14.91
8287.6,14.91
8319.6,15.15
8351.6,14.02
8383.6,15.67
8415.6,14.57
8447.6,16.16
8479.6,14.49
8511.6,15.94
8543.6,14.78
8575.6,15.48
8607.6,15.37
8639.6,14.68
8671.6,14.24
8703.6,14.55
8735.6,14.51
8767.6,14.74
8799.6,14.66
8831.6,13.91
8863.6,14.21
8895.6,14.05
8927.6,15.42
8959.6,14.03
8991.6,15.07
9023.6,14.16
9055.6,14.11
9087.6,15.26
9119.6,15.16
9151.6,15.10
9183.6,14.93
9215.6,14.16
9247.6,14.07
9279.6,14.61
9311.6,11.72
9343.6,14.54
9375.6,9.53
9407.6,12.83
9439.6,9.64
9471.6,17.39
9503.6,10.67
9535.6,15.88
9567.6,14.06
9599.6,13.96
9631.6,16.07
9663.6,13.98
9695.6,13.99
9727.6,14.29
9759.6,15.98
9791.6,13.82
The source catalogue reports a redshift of 0.30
